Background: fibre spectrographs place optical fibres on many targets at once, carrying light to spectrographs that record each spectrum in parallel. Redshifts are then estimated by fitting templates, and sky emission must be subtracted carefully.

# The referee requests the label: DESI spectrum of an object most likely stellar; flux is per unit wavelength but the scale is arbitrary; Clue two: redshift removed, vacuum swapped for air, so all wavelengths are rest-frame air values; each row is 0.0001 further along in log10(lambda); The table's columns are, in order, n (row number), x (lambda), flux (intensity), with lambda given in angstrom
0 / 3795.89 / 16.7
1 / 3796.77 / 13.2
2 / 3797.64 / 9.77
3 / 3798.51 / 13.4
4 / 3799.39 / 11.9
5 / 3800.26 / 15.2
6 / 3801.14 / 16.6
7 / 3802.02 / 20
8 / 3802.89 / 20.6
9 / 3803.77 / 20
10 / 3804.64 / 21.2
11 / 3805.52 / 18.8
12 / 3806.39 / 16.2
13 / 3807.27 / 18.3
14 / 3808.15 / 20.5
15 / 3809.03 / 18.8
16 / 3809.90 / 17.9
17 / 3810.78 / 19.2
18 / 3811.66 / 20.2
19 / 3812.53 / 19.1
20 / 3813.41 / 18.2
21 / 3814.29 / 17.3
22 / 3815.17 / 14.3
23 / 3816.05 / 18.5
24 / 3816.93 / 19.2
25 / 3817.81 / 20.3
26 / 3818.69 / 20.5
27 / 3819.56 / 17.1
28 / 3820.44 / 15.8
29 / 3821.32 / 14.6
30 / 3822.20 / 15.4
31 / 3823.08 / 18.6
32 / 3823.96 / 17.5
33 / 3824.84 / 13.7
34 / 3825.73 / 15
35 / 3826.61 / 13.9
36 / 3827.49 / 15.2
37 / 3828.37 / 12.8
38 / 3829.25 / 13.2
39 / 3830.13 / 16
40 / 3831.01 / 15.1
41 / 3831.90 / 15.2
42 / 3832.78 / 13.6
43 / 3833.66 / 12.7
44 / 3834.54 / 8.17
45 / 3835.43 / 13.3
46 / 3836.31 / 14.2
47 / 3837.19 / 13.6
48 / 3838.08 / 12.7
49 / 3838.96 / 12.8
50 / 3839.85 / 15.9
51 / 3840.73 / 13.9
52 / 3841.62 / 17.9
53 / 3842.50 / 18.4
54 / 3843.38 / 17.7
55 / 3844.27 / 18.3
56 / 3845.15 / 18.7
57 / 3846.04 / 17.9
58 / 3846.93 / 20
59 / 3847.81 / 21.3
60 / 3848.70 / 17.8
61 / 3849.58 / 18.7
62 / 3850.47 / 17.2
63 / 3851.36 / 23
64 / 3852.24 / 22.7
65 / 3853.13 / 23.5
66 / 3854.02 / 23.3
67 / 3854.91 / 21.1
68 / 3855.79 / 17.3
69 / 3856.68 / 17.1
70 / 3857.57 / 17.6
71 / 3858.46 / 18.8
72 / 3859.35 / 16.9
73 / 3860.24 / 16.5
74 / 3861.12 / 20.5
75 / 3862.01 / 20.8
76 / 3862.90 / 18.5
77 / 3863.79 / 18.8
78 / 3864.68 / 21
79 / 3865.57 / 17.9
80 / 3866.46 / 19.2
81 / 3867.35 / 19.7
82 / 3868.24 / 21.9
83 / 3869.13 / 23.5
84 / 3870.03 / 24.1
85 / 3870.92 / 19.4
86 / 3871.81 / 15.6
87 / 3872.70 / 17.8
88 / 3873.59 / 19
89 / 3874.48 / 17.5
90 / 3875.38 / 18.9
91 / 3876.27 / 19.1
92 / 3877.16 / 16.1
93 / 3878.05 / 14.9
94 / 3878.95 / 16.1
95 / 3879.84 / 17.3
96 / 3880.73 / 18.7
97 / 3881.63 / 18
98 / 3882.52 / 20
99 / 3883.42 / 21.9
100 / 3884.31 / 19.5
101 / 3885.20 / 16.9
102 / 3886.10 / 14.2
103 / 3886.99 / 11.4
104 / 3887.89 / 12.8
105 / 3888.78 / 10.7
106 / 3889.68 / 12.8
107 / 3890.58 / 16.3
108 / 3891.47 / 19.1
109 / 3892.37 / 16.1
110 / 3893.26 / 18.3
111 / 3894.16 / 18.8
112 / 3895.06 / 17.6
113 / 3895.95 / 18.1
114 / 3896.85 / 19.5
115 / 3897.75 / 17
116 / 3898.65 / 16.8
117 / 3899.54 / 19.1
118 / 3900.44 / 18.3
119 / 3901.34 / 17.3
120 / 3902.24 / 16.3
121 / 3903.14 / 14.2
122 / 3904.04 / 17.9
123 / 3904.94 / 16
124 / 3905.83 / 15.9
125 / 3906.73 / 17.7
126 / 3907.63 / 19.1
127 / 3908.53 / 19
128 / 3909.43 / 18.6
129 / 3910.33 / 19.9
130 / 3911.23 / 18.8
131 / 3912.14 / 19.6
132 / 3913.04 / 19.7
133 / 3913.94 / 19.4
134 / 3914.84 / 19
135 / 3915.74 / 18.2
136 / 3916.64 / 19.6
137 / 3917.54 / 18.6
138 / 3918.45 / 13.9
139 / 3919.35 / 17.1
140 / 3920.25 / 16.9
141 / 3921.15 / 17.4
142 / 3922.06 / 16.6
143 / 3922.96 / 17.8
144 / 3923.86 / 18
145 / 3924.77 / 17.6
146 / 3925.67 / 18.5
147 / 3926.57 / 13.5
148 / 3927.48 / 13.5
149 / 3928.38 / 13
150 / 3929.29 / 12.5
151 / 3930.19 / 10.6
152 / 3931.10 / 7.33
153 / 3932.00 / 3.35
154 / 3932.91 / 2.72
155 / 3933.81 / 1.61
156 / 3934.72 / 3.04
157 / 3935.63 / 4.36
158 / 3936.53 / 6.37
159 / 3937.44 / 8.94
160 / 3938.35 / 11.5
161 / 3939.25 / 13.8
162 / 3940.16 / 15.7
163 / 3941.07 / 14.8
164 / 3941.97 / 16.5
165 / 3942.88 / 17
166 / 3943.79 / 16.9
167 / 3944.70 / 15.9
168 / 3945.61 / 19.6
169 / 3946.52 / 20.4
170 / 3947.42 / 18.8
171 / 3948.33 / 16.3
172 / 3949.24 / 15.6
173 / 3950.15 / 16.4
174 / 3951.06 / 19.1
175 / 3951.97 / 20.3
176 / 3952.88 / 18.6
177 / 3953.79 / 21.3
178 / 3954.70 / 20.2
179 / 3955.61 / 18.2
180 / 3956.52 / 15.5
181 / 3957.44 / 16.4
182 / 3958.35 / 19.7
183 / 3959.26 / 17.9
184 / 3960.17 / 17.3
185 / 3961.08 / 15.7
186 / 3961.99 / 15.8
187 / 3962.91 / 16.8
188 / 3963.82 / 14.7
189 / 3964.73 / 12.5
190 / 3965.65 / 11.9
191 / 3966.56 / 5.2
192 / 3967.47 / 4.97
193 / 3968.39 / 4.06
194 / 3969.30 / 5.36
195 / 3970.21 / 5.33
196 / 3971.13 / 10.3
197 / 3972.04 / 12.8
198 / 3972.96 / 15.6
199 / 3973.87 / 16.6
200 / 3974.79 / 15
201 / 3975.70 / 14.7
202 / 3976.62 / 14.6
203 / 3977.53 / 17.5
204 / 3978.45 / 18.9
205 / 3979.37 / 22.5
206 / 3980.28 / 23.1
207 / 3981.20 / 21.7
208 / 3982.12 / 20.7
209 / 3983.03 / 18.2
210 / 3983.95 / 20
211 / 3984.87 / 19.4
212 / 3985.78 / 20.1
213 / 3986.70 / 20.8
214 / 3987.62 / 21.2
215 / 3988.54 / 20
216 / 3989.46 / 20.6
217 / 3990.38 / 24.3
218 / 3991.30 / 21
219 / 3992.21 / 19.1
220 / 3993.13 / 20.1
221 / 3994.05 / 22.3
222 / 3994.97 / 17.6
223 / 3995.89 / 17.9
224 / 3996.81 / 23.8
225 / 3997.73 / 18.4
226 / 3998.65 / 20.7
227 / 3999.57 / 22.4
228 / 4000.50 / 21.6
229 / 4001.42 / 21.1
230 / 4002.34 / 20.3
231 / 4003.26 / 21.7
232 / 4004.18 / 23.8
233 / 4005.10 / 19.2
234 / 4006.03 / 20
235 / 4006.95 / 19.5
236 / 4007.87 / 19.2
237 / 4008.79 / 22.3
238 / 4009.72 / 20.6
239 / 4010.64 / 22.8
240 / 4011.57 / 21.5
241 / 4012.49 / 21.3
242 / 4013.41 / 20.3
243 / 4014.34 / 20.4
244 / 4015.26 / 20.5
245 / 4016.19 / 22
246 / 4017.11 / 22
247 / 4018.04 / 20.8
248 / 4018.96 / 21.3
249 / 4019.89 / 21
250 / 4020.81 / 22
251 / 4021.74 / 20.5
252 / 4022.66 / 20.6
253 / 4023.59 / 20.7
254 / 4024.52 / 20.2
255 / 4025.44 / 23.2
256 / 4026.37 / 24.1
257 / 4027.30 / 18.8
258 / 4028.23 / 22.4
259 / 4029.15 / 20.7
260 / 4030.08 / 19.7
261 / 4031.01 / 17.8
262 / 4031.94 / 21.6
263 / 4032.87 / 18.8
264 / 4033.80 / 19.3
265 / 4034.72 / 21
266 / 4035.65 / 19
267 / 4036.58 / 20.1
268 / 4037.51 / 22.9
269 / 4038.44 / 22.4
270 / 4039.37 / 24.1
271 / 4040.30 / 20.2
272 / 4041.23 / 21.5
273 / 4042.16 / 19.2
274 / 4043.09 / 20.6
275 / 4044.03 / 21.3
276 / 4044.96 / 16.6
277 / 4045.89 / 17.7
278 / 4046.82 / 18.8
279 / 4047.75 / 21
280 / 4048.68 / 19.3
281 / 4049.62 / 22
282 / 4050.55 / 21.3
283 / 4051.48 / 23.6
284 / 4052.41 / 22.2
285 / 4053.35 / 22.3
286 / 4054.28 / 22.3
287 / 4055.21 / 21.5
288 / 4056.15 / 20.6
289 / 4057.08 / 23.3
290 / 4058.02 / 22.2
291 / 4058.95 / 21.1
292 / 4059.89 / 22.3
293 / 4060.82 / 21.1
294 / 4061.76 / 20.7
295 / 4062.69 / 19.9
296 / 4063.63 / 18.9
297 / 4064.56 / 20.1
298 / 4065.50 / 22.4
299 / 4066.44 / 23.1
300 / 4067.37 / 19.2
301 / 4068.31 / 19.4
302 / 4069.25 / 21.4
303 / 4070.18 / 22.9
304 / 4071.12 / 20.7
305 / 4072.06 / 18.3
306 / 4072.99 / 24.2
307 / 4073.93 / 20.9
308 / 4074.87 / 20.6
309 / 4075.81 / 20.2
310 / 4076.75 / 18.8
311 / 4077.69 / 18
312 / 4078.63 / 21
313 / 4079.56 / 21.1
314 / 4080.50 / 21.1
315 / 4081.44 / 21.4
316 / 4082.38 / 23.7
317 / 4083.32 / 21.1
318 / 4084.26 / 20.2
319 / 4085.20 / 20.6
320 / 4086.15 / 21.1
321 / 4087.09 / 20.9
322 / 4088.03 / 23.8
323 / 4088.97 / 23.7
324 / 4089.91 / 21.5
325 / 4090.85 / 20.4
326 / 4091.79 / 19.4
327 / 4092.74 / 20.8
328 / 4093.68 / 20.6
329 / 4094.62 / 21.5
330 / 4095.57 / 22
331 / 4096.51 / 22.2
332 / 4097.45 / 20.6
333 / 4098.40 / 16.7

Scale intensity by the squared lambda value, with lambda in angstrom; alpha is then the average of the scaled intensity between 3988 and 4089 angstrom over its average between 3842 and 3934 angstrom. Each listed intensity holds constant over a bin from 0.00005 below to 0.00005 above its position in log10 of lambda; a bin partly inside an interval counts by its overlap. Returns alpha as 1.30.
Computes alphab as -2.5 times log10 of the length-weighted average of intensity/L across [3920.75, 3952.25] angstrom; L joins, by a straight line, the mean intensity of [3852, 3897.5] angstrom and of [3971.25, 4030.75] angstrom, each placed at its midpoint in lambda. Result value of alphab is 0.38 mag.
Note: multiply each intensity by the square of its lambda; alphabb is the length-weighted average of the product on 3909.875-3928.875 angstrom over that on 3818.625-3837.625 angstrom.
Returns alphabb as 1.2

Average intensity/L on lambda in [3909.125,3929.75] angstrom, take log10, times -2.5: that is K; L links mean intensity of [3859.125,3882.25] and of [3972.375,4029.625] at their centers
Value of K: 0.12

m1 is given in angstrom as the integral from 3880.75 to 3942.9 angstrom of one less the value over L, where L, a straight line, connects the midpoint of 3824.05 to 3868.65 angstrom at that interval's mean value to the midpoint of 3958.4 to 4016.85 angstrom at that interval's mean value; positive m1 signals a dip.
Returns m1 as 7.83 angstrom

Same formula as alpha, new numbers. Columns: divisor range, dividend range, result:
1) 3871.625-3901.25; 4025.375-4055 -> 1.31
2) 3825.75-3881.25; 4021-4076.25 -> 1.31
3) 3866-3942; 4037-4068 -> 1.42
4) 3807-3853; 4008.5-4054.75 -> 1.38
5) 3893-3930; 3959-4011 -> 1.06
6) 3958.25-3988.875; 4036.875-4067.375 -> 1.41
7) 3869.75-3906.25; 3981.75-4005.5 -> 1.27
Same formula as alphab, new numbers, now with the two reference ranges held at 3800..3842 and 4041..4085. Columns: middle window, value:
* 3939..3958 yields 0.074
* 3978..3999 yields -0.057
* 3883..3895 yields 0.101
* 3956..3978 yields 0.402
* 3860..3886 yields -0.091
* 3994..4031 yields -0.052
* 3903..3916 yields -0.015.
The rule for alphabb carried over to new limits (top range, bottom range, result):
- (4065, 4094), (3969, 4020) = 1.13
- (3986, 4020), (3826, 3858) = 1.36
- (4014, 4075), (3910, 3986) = 1.45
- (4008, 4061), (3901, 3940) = 1.54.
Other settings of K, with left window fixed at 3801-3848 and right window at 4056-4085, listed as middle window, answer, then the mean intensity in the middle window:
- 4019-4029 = -0.06 mag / 21.3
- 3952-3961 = 0.04 mag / 18.3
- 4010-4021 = -0.07 mag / 21.3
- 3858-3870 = -0.13 mag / 19.7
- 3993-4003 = -0.05 mag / 20.6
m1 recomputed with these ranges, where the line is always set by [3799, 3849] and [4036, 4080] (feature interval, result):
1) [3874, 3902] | 1.2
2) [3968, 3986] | 3.4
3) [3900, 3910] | 0.4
